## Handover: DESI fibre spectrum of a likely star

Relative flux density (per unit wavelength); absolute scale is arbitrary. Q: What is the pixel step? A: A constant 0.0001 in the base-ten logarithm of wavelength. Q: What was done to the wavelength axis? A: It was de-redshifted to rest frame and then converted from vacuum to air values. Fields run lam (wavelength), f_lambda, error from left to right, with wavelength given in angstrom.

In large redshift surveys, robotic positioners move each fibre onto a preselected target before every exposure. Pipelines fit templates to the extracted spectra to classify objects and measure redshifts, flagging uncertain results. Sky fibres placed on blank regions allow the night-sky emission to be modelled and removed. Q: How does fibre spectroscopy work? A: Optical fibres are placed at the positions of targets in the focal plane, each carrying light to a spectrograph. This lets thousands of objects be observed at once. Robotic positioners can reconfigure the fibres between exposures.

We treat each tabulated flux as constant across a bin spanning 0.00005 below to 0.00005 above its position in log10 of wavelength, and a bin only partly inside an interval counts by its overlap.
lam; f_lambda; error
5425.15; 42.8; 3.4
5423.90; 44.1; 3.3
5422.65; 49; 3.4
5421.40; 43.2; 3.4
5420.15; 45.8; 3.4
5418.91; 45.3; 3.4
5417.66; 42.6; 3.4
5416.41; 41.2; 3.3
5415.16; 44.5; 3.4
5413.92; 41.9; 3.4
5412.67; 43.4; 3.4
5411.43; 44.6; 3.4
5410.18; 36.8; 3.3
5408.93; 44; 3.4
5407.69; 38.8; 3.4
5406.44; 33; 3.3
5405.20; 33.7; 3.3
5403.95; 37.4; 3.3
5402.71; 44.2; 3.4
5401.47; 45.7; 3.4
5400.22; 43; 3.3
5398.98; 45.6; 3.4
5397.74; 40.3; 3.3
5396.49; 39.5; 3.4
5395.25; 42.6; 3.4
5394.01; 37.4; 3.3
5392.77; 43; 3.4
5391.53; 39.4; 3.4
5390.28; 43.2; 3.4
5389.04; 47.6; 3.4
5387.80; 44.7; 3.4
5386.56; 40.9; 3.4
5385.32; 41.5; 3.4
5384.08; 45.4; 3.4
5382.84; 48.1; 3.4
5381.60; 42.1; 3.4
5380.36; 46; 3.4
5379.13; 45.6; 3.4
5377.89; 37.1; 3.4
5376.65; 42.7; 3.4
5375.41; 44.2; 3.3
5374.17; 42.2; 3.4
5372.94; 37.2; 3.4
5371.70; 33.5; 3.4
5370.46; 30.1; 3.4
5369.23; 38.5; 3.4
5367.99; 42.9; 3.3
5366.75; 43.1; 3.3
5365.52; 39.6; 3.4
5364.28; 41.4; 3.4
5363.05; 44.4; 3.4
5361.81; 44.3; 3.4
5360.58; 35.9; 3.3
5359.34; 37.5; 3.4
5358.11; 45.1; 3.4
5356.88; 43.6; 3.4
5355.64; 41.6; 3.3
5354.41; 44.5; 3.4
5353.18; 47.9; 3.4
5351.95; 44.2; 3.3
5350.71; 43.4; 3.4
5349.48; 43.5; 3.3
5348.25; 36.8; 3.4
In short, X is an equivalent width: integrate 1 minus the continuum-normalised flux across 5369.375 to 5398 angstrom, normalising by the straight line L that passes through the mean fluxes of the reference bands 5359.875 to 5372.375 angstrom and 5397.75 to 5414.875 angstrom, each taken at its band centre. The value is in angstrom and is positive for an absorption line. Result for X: -1.0 angstrom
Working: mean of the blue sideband 39.3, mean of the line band 41.5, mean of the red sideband 41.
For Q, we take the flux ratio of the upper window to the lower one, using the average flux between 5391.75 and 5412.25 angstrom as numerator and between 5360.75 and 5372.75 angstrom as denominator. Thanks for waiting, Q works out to 1.03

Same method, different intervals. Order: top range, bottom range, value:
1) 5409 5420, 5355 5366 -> 1.03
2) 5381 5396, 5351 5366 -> 1.01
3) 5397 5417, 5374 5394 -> 0.95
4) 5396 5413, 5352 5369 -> 0.96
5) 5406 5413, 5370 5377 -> 1.05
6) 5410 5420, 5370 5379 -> 1.11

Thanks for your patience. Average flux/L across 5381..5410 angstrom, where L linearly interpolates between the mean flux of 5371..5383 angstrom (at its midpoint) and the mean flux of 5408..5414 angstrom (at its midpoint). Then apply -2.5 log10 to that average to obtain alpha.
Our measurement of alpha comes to 0.00 mag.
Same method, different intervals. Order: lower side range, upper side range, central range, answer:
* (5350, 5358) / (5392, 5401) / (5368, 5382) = 0.076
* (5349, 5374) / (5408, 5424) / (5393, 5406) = 0.048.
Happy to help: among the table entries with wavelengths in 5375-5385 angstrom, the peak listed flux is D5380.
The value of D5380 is 48.1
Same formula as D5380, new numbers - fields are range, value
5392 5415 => 45.7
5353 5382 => 47.9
